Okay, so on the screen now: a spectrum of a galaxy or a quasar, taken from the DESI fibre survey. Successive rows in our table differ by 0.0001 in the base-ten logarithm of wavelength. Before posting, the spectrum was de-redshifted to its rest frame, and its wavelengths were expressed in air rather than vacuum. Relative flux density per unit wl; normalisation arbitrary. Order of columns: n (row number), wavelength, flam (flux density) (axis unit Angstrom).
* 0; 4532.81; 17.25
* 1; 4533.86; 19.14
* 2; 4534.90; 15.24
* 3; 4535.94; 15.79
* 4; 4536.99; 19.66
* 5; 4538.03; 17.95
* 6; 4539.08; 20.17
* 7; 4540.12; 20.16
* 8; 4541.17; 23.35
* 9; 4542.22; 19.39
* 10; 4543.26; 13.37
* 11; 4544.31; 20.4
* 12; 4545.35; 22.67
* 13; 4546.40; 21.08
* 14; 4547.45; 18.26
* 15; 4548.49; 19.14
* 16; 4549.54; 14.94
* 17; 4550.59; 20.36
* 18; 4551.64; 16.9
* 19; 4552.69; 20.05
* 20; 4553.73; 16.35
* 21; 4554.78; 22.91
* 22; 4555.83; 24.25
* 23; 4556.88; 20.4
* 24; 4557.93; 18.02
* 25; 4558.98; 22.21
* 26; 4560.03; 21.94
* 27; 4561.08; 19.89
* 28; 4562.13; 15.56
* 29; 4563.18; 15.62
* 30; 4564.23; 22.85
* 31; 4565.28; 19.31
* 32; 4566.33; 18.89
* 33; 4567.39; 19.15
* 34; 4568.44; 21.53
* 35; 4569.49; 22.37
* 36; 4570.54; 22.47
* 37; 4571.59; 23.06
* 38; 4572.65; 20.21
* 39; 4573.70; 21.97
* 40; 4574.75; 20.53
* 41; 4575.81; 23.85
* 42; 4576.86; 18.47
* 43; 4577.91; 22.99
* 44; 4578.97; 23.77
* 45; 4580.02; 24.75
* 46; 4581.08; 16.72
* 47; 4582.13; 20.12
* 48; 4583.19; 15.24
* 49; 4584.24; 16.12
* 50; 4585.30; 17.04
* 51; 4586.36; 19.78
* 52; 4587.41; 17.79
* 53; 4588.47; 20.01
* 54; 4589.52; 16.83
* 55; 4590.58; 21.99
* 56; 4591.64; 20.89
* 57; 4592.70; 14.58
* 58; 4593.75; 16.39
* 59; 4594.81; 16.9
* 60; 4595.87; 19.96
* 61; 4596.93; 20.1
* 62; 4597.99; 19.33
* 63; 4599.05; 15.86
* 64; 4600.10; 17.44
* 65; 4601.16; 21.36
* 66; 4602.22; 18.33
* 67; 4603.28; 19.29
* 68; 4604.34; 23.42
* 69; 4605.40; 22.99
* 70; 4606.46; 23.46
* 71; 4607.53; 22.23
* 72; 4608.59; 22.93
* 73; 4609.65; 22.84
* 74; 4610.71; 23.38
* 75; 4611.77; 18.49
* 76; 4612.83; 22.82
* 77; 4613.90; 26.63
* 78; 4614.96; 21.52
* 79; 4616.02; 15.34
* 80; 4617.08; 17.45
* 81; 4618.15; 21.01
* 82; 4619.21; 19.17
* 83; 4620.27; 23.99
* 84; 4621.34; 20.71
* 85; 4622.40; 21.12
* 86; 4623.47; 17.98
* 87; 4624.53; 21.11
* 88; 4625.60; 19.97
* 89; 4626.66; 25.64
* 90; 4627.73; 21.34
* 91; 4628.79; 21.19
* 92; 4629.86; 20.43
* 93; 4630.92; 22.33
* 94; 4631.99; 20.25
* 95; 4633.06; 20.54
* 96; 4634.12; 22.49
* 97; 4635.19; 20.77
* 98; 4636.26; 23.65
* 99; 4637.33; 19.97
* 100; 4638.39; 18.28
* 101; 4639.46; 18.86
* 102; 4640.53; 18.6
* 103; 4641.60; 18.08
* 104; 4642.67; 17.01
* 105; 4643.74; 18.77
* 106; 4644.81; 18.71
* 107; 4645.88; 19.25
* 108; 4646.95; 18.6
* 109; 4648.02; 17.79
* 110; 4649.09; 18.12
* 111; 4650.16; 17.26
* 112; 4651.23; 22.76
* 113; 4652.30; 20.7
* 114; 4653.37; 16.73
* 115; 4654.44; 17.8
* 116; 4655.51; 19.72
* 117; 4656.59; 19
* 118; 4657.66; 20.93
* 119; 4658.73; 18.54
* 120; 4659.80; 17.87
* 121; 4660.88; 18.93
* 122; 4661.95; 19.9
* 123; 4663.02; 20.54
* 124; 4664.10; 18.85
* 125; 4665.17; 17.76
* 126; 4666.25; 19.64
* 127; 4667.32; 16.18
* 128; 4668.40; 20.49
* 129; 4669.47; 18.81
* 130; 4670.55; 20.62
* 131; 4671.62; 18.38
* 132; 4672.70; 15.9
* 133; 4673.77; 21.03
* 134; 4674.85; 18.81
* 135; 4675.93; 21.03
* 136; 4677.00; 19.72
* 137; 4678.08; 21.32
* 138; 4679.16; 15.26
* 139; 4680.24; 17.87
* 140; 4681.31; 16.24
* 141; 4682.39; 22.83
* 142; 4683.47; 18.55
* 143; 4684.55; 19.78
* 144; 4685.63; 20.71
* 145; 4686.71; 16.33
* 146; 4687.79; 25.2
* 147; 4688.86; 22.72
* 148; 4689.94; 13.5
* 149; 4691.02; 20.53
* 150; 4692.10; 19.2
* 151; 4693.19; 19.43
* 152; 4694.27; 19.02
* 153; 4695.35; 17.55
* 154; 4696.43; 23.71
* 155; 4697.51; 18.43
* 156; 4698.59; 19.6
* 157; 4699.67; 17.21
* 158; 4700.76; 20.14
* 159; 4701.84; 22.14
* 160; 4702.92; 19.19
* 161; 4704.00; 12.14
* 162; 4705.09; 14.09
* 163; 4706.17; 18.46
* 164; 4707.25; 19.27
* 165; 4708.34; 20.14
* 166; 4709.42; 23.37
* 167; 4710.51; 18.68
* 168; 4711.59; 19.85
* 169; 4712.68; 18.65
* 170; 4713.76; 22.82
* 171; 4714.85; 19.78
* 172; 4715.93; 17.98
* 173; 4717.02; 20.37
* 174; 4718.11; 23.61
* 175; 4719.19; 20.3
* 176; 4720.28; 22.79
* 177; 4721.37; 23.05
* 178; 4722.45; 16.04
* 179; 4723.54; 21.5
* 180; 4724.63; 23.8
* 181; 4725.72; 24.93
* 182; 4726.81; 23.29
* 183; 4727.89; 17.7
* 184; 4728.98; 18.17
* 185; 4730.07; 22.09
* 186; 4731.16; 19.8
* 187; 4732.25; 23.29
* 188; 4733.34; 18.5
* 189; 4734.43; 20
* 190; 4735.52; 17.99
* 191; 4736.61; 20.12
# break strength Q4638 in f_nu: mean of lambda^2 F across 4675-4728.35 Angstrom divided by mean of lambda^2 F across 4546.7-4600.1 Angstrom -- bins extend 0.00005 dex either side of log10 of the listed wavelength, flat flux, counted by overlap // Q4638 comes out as 1.1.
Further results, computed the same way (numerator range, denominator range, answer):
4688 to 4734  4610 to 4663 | 1.03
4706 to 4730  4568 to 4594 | 1.10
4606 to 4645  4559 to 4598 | 1.08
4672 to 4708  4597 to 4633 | 0.94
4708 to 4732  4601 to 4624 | 1.03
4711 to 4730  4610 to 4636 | 1.03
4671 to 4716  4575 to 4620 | 1.00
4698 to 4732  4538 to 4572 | 1.08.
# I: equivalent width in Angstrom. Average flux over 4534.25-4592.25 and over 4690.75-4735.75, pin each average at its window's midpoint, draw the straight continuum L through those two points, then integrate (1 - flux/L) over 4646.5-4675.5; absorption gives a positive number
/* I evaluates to 1.4 Angstrom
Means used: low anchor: 19.7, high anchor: 20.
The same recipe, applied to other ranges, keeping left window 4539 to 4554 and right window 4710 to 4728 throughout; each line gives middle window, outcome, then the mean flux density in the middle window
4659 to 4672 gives 0.90 Angstrom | 19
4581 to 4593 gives 0.83 Angstrom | 18.2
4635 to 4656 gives 1.19 Angstrom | 19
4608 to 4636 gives -1.82 Angstrom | 21.2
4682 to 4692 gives 0.34 Angstrom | 19.9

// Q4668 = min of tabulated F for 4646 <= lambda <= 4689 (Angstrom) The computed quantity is 15.26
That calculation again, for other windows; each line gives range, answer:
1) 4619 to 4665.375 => 16.73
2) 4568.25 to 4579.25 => 18.47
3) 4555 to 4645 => 14.58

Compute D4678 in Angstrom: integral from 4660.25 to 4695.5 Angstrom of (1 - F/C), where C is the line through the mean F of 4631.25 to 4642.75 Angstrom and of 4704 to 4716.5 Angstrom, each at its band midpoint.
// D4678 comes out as 0.5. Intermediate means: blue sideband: 20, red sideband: 19.1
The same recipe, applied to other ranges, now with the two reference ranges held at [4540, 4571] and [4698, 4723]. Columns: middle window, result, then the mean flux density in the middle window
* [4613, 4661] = -0.7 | 20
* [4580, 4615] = -0.2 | 19.8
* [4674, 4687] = 0.3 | 19.1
